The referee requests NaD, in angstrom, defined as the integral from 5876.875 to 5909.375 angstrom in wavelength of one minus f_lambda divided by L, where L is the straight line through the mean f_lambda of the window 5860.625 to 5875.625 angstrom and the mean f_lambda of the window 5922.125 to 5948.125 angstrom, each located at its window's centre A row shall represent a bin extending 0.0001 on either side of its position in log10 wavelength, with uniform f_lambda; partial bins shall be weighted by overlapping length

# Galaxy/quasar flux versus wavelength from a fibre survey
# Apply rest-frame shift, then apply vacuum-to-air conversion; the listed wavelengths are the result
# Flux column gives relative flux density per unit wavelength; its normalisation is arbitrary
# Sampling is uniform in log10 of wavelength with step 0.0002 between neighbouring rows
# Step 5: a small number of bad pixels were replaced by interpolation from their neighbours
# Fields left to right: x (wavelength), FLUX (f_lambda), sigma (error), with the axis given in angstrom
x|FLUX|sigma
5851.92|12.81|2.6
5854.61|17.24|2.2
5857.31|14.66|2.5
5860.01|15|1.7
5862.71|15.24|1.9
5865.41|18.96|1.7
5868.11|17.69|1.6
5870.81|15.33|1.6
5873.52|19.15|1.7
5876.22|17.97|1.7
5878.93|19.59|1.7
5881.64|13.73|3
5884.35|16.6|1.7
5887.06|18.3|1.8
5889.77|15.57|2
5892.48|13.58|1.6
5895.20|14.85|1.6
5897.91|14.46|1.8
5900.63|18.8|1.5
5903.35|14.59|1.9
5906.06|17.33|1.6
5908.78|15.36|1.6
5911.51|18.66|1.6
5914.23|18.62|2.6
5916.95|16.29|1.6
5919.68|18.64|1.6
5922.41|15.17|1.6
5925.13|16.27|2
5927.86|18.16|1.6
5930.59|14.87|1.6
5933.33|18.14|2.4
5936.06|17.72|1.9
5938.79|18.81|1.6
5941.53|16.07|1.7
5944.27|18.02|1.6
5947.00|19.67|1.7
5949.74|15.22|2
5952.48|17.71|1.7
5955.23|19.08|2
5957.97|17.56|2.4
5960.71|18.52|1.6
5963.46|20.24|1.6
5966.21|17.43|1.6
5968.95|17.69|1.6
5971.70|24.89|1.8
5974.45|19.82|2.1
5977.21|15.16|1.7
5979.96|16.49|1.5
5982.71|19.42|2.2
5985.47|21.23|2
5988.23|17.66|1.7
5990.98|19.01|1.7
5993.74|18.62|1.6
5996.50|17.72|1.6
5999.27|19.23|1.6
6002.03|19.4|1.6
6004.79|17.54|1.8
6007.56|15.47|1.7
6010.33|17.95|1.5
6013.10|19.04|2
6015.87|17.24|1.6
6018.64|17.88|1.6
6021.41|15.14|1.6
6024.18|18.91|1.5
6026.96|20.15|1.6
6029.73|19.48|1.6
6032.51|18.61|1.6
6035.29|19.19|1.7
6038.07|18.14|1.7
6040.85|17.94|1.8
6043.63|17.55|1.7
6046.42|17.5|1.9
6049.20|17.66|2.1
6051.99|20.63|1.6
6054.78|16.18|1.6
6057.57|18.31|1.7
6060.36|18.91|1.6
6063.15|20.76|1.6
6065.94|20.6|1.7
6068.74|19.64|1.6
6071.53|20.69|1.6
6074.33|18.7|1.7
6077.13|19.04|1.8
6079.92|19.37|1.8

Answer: 2.1 angstrom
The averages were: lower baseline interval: 17.2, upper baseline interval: 17.4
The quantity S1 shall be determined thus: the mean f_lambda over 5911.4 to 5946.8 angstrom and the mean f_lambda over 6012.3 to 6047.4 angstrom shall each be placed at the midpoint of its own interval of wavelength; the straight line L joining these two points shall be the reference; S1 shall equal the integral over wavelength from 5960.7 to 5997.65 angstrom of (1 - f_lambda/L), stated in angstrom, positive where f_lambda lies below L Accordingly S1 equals -2.25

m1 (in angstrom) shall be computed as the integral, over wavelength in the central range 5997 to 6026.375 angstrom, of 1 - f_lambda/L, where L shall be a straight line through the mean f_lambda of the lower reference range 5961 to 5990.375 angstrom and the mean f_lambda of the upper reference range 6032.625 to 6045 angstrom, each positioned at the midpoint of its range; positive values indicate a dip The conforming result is 1.1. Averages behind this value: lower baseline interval 19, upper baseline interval 18.3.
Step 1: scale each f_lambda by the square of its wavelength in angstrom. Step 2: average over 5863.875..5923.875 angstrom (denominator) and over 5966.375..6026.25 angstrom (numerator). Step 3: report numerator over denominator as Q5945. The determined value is 1.13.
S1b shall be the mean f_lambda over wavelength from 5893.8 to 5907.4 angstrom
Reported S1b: 16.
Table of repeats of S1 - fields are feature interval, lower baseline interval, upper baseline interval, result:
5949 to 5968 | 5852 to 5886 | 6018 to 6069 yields -0.45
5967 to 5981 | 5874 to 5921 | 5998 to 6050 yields -1.01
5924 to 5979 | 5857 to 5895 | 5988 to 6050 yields -2.10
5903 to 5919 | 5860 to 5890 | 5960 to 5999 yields 0.60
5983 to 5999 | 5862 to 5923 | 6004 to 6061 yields -1.12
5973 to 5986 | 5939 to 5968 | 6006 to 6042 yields -0.19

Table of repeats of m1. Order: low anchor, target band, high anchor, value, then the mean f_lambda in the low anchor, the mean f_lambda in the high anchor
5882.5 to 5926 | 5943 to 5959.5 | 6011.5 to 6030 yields -0.7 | 16.4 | 18.2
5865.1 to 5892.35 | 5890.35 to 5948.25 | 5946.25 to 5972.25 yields 3.2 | 17.1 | 18.6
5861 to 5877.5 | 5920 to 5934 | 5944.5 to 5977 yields 1.2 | 17.3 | 18.7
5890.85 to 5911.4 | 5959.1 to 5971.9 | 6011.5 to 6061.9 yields -1.7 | 15.8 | 18.3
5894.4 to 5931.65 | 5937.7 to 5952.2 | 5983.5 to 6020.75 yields -0.3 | 16.6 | 18.3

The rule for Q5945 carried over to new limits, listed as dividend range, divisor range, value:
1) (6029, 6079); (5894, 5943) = 1.17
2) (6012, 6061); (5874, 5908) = 1.17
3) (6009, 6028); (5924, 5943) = 1.08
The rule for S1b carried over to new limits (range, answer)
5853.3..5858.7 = 15.9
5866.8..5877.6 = 17.5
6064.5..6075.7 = 19.9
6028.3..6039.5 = 18.9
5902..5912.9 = 16.5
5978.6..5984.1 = 18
